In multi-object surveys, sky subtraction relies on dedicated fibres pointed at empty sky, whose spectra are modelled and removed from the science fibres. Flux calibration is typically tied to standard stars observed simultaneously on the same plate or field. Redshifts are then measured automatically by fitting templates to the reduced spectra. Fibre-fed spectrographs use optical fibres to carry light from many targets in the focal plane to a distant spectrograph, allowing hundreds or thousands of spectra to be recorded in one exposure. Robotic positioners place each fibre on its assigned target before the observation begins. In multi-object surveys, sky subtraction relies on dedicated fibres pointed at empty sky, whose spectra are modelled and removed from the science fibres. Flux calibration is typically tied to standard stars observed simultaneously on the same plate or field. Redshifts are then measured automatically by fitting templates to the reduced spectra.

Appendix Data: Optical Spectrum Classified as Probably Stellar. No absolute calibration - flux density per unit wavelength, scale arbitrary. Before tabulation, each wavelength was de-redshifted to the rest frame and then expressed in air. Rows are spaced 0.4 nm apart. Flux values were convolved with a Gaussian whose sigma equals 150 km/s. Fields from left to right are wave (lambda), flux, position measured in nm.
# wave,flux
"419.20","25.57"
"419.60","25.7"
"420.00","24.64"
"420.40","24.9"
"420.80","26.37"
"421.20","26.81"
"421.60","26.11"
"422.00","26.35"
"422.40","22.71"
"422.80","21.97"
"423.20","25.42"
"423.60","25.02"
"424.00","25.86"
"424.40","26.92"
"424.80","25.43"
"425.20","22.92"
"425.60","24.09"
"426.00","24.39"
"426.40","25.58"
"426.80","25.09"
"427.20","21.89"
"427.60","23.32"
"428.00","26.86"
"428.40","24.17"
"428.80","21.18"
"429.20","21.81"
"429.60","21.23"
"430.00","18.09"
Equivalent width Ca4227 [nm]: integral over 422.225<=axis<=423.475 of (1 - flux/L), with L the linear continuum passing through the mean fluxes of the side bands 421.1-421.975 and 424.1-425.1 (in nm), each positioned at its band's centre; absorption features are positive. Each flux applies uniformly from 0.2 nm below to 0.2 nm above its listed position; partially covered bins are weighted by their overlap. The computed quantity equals 0.127 nm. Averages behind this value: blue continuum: 26.4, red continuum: 25.8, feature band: 23.5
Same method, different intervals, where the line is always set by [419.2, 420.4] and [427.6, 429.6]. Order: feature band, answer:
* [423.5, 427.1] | -0.14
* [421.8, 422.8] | 0.03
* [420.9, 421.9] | -0.06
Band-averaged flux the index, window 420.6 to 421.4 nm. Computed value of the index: 26.6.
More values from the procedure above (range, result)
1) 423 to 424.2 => 25.4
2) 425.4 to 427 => 24.8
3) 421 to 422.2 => 26.4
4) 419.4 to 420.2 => 25.2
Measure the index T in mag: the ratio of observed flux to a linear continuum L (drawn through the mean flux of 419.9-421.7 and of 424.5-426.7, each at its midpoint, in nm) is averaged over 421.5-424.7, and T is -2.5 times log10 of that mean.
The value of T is 0.01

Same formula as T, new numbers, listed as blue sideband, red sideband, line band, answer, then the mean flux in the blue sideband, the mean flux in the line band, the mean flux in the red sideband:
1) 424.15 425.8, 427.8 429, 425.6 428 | 0.007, 24.9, 24.3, 24.1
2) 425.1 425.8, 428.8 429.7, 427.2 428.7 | -0.092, 23.6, 24.2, 21.5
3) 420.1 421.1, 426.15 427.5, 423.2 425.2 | -0.031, 25.7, 25.5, 24.1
